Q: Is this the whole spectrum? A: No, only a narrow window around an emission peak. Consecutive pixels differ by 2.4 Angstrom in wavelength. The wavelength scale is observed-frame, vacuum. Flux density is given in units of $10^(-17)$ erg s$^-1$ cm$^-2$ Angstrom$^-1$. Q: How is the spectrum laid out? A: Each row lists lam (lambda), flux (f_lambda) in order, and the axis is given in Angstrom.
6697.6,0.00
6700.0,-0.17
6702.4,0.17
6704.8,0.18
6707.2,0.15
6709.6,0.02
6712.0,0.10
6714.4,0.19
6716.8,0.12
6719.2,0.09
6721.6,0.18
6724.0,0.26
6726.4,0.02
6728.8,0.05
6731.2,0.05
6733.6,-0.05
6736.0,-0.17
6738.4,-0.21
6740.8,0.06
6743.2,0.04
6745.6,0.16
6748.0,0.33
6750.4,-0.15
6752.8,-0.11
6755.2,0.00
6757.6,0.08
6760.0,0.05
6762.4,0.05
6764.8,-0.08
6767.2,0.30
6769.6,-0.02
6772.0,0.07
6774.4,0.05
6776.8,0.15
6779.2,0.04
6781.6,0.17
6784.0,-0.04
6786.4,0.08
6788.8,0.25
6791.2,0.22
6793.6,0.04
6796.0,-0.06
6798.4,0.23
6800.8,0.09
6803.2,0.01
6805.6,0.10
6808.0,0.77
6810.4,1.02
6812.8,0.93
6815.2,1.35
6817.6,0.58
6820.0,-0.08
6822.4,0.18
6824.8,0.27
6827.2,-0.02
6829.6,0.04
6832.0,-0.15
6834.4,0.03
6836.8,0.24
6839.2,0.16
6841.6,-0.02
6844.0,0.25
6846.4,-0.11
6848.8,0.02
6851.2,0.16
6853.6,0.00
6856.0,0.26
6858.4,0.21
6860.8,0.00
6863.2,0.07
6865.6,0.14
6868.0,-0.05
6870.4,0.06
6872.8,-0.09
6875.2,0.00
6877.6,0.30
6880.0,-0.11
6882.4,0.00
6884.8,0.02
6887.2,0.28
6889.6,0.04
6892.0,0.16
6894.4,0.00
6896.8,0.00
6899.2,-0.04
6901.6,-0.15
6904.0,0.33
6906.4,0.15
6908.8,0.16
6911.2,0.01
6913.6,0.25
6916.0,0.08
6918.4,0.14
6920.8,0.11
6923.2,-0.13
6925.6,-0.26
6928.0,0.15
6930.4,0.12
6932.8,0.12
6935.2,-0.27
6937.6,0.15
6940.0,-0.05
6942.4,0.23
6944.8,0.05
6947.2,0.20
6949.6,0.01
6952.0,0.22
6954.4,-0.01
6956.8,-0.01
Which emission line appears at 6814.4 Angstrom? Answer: [O II] 3727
